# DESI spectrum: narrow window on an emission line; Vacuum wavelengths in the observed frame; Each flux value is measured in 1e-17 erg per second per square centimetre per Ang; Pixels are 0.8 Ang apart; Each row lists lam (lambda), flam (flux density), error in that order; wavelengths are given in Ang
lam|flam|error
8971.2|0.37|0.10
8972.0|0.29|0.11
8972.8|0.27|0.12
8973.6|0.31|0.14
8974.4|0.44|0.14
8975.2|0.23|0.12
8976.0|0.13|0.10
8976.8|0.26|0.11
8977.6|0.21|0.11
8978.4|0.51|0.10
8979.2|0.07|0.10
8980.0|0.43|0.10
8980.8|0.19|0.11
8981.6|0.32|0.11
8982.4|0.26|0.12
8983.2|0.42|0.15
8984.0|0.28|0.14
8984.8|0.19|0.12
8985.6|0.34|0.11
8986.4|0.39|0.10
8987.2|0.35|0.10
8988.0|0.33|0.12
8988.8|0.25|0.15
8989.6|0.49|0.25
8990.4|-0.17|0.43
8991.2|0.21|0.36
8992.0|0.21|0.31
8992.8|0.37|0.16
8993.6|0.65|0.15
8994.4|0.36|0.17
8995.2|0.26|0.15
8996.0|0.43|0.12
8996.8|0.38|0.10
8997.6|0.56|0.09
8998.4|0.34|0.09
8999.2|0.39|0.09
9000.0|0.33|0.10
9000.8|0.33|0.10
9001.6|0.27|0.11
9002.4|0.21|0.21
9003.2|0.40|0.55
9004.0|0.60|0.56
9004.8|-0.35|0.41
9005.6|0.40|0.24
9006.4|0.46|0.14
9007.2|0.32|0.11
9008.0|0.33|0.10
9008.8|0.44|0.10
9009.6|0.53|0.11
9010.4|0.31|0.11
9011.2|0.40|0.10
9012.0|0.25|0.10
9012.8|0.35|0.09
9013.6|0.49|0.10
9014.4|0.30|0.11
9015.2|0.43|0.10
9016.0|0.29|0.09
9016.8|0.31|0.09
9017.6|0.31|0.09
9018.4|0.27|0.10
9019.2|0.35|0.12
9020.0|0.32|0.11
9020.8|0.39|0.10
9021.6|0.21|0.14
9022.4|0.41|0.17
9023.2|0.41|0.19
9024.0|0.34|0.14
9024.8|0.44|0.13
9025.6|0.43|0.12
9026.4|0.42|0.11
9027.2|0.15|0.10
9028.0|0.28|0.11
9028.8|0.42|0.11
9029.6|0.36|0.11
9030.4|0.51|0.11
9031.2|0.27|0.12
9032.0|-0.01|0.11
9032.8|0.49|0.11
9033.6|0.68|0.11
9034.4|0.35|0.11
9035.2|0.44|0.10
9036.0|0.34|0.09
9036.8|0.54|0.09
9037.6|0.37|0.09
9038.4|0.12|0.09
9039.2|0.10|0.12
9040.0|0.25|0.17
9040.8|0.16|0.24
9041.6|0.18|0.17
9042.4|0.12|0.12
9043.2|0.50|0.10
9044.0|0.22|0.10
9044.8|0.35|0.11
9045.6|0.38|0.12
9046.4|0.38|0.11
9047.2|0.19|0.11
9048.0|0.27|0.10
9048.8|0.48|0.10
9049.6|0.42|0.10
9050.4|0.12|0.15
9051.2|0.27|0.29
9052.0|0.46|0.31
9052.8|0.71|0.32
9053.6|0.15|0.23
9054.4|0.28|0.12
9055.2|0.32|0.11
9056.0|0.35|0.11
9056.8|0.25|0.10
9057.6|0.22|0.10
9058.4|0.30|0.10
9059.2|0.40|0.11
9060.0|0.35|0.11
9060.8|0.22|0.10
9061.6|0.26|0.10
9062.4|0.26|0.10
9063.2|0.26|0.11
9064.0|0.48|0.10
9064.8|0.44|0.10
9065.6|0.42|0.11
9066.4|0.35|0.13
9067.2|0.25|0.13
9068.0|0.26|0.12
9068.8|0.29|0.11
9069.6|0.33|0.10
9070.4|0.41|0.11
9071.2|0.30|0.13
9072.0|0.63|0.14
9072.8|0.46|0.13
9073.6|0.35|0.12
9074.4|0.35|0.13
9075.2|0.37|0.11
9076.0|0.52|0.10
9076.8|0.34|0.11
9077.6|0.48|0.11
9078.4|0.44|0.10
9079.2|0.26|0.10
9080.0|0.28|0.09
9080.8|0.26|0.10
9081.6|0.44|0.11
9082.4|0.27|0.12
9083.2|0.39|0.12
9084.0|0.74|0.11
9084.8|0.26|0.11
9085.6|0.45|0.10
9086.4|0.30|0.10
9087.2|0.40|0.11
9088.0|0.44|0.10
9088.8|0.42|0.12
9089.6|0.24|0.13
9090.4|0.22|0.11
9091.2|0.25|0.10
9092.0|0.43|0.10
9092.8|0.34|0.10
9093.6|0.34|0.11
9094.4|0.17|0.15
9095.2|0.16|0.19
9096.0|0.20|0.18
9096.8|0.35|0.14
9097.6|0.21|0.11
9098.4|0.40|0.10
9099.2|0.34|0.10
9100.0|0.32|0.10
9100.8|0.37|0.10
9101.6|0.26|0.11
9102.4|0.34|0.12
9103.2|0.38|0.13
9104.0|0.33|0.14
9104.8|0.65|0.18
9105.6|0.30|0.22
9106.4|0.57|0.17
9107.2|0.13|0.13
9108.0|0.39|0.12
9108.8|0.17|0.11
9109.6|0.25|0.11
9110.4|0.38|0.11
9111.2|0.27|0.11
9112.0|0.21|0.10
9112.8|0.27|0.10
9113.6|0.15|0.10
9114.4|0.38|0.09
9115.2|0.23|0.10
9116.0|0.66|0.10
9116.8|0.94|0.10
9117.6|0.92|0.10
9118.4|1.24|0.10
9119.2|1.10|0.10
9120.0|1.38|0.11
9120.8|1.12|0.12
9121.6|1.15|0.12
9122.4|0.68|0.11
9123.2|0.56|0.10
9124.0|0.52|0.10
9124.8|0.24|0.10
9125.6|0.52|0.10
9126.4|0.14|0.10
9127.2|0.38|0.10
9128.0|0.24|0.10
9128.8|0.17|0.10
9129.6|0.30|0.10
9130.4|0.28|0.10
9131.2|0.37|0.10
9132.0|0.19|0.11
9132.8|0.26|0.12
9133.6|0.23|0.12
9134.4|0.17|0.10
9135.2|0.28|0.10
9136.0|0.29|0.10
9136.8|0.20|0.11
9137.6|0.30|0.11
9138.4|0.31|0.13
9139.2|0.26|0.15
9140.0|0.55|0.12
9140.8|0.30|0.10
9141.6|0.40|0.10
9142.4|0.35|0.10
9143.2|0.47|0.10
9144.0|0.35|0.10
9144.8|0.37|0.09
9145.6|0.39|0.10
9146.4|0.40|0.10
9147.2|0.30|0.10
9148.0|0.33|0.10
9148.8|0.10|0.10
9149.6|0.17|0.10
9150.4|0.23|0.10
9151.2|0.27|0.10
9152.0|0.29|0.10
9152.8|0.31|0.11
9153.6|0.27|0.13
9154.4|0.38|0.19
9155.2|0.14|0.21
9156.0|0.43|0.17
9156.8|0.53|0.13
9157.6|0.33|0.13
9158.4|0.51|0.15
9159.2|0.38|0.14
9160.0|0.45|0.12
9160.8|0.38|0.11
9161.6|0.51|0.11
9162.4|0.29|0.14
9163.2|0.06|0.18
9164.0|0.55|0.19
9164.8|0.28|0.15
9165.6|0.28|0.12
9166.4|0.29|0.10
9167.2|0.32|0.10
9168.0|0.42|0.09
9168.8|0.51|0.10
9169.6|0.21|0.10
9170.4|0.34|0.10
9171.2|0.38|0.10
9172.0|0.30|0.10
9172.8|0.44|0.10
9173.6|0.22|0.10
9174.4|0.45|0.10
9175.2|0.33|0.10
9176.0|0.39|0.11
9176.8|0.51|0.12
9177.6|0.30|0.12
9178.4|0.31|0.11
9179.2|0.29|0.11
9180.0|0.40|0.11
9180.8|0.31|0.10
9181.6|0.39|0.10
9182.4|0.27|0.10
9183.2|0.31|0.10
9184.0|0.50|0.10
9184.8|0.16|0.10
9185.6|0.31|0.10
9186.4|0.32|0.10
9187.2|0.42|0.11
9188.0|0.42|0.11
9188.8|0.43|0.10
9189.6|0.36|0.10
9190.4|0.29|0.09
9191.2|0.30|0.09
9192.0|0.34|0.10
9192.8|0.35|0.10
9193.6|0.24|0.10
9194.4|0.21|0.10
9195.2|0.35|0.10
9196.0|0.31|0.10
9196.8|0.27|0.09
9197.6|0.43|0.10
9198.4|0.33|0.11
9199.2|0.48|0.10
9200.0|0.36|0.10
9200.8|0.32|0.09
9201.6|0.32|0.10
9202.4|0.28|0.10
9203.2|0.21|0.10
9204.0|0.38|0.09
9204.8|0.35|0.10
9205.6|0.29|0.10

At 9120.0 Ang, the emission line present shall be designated H-gamma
